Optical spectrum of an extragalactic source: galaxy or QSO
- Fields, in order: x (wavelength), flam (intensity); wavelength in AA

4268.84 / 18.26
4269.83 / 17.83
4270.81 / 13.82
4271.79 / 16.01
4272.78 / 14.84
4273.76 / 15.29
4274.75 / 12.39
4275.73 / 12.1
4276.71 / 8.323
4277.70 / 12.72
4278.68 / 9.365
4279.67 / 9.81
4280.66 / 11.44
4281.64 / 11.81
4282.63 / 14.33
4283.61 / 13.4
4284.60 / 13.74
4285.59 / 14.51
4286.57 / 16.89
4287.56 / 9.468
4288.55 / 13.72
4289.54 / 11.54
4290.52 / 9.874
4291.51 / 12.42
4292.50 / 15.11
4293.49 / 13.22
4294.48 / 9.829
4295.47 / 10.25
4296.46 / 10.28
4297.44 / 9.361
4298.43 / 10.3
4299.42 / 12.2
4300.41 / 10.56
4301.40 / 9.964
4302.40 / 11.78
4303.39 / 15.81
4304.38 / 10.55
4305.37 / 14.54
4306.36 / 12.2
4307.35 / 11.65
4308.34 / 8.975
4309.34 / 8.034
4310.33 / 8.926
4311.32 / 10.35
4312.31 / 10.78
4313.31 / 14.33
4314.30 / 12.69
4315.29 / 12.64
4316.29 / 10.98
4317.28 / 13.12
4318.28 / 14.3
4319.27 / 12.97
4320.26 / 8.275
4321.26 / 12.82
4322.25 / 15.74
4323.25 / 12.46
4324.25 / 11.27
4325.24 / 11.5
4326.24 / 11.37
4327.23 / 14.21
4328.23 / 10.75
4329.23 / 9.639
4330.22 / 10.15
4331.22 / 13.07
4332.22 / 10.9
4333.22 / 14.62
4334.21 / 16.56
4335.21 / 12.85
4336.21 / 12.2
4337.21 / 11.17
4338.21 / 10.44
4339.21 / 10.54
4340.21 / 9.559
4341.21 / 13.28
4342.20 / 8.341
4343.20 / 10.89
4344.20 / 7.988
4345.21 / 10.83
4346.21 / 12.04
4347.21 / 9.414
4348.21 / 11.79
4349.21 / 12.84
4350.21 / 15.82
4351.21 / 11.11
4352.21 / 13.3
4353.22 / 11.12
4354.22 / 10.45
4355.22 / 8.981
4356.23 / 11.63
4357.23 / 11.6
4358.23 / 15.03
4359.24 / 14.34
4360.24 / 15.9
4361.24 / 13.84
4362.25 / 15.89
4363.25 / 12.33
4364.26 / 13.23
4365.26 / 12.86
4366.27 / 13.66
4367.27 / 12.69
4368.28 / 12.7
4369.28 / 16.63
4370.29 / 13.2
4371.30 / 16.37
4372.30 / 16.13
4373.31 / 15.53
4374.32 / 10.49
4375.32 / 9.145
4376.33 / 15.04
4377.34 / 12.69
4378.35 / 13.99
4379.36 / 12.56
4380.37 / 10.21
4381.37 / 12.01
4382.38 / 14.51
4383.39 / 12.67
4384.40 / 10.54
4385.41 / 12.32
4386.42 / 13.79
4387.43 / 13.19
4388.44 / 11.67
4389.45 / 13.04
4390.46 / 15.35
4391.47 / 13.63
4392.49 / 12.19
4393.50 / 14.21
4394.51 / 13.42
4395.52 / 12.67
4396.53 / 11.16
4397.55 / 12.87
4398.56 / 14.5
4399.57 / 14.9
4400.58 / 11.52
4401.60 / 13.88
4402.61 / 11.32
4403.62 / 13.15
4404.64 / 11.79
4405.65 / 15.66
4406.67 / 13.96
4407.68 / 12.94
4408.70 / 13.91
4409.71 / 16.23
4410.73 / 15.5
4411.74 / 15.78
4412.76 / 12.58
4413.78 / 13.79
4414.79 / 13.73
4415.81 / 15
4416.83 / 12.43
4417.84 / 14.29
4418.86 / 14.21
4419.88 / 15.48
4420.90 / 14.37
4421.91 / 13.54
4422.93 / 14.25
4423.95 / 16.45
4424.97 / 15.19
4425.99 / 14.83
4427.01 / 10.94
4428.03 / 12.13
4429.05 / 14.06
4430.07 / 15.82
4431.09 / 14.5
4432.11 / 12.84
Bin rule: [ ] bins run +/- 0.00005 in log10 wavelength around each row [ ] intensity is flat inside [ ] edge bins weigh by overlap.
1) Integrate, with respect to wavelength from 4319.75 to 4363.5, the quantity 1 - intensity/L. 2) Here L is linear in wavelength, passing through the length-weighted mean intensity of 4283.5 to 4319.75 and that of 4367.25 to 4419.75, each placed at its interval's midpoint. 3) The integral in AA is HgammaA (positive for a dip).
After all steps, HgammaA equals 1.9 AA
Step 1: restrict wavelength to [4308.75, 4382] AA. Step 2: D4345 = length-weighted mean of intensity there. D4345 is 12.3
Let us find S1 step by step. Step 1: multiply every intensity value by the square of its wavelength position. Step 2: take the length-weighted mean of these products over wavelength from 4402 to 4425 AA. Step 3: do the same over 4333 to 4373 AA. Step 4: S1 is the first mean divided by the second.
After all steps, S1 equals 1.2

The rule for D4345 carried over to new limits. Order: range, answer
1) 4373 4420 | 13.3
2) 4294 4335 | 11.7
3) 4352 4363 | 12.9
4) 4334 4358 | 11.4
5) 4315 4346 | 11.8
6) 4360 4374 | 14.3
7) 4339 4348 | 10.4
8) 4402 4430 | 14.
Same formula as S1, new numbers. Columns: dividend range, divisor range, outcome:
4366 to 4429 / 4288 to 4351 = 1.20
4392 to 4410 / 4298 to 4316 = 1.21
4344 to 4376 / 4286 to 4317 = 1.14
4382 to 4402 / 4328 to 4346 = 1.18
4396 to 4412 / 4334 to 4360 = 1.20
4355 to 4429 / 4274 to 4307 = 1.18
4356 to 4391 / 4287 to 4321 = 1.20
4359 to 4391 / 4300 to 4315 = 1.21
